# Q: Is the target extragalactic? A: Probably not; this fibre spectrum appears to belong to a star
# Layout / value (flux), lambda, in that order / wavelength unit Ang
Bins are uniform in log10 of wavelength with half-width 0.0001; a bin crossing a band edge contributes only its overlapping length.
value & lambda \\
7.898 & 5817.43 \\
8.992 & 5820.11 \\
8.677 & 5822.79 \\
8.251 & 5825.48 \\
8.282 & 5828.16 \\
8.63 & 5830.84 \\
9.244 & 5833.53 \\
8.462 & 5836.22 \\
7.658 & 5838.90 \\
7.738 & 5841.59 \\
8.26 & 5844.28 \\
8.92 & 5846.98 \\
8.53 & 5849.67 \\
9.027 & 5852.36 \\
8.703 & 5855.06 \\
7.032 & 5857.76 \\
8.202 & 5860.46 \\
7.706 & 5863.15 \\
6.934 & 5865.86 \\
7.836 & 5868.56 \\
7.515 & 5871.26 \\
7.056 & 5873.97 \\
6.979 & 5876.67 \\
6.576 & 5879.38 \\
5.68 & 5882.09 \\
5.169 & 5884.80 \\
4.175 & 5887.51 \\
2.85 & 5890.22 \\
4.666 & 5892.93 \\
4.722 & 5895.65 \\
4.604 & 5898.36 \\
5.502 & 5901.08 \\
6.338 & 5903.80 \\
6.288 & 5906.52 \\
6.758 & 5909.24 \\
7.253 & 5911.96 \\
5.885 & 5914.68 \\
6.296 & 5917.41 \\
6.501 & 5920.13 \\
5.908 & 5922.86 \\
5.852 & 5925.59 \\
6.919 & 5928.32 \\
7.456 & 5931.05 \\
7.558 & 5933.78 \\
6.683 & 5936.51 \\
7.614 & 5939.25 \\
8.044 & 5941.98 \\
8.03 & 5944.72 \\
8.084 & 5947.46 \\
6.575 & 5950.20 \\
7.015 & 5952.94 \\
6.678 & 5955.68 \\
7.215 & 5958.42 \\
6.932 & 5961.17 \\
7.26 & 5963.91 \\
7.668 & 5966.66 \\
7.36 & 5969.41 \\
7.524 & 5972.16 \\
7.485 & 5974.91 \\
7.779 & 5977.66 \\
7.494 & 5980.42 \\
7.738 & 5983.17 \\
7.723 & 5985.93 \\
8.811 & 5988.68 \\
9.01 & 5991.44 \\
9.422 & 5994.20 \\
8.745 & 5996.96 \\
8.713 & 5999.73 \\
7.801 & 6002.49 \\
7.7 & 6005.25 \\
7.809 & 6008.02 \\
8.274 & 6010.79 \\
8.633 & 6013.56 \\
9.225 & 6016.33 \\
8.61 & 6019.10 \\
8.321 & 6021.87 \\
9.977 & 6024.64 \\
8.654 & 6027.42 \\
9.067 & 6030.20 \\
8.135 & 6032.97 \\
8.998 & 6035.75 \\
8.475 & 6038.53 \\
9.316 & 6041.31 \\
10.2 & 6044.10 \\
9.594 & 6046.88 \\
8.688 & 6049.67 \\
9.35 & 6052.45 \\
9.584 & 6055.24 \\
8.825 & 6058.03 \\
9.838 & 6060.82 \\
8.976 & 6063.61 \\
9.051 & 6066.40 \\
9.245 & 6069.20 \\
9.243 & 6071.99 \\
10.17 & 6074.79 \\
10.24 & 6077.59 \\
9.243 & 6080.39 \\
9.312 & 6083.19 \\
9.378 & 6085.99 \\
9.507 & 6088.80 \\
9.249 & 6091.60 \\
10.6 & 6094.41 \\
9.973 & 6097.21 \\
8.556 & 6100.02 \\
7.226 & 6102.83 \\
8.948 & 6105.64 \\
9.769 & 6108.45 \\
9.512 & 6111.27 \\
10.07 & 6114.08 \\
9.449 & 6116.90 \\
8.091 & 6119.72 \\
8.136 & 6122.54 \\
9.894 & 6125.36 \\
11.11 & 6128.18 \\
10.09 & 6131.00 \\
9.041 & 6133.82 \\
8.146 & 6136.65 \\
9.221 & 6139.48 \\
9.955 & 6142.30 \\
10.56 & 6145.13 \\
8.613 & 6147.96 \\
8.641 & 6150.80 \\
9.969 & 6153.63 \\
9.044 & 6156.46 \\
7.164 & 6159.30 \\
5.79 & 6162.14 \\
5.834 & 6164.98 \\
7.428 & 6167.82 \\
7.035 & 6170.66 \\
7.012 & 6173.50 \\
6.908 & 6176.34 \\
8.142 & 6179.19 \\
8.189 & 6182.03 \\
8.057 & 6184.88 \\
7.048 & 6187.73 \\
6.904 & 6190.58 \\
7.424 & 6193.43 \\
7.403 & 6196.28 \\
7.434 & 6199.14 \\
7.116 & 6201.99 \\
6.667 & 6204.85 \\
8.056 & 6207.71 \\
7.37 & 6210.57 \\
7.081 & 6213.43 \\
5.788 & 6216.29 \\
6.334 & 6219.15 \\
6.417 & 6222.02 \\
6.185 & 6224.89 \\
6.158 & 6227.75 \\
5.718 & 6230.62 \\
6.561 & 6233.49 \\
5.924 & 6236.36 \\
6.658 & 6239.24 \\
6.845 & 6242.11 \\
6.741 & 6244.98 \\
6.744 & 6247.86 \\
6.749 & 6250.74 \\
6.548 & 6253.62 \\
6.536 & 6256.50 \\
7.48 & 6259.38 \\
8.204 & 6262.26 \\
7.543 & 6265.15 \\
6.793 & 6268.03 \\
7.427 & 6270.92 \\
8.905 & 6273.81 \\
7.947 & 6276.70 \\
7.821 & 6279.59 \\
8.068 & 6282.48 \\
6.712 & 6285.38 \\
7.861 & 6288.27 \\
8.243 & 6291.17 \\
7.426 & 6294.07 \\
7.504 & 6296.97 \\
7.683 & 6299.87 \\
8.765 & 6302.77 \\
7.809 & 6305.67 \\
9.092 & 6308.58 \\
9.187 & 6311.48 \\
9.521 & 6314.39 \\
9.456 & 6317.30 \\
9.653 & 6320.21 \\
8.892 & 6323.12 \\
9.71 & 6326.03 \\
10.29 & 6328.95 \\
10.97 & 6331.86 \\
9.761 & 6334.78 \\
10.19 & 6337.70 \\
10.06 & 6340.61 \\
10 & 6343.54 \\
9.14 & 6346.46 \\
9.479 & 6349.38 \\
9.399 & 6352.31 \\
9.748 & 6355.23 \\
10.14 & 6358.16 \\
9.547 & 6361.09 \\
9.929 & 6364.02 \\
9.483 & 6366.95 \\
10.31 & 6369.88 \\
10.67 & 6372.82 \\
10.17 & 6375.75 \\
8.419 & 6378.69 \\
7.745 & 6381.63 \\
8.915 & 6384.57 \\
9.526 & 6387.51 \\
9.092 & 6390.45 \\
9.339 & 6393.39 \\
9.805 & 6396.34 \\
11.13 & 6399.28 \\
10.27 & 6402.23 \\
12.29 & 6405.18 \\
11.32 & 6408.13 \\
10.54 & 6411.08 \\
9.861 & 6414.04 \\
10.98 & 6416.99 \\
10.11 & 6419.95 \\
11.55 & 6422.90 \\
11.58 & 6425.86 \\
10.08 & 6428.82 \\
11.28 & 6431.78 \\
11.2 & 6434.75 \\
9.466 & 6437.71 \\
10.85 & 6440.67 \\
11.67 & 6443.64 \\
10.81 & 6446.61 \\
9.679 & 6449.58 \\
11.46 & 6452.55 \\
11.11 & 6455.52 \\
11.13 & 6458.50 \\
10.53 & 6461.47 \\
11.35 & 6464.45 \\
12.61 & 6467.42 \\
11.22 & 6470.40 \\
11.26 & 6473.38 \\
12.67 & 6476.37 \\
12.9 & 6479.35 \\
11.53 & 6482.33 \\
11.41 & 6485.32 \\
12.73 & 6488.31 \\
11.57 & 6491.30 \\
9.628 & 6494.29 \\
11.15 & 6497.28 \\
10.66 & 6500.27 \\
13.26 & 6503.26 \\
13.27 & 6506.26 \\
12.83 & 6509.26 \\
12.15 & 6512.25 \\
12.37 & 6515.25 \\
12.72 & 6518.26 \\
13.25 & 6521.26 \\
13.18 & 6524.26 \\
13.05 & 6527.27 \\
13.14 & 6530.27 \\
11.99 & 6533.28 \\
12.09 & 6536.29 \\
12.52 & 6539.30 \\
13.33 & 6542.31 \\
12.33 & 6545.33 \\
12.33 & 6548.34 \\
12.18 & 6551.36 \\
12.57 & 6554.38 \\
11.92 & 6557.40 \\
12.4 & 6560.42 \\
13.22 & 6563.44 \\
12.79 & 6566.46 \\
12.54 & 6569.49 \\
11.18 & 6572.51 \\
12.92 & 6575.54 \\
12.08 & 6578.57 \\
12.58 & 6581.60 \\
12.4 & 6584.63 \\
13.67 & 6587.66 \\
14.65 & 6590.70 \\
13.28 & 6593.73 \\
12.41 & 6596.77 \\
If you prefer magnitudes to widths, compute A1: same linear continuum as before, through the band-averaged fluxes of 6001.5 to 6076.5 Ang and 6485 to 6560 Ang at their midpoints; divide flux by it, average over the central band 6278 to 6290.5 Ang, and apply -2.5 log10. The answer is 0.36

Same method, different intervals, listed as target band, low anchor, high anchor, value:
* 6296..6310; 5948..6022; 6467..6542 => 0.27 mag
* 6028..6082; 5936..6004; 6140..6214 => -0.19 mag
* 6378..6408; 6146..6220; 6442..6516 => 0.07 mag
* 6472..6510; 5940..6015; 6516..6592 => 0.02 mag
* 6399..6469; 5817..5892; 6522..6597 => 0.08 mag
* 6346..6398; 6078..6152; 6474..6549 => 0.18 mag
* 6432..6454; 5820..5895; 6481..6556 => 0.09 mag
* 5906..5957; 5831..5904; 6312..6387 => 0.06 mag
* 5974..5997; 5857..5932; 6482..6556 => -0.16 mag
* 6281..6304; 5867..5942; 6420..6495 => 0.25 mag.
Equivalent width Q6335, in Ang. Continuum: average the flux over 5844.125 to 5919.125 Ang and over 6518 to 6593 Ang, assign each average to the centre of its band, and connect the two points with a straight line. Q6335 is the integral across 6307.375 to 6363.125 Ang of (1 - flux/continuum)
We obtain 5.2 Ang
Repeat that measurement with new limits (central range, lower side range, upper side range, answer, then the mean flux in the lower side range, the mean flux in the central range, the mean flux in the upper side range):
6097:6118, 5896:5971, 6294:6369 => -3.2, 6.8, 9.14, 9.39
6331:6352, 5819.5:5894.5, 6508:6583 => 2.2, 7.39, 9.88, 12.5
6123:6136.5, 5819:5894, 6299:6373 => -1.7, 7.42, 9.73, 9.57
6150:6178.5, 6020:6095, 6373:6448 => 6.3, 9.29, 7.47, 10.3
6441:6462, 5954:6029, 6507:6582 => 1.6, 8.09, 10.9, 12.6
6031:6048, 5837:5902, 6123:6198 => -3.3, 6.77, 9.11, 8.25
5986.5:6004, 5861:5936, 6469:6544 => -3.7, 6.21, 8.7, 12.2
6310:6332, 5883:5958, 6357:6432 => -0.2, 6.29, 9.64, 10.1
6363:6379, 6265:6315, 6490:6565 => -0.7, 8.01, 9.93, 12.4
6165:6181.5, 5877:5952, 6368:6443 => 2.2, 6.24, 7.23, 10.3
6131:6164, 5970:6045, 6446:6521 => 2.3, 8.48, 8.76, 11.7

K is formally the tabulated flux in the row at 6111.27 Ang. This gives 9.512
